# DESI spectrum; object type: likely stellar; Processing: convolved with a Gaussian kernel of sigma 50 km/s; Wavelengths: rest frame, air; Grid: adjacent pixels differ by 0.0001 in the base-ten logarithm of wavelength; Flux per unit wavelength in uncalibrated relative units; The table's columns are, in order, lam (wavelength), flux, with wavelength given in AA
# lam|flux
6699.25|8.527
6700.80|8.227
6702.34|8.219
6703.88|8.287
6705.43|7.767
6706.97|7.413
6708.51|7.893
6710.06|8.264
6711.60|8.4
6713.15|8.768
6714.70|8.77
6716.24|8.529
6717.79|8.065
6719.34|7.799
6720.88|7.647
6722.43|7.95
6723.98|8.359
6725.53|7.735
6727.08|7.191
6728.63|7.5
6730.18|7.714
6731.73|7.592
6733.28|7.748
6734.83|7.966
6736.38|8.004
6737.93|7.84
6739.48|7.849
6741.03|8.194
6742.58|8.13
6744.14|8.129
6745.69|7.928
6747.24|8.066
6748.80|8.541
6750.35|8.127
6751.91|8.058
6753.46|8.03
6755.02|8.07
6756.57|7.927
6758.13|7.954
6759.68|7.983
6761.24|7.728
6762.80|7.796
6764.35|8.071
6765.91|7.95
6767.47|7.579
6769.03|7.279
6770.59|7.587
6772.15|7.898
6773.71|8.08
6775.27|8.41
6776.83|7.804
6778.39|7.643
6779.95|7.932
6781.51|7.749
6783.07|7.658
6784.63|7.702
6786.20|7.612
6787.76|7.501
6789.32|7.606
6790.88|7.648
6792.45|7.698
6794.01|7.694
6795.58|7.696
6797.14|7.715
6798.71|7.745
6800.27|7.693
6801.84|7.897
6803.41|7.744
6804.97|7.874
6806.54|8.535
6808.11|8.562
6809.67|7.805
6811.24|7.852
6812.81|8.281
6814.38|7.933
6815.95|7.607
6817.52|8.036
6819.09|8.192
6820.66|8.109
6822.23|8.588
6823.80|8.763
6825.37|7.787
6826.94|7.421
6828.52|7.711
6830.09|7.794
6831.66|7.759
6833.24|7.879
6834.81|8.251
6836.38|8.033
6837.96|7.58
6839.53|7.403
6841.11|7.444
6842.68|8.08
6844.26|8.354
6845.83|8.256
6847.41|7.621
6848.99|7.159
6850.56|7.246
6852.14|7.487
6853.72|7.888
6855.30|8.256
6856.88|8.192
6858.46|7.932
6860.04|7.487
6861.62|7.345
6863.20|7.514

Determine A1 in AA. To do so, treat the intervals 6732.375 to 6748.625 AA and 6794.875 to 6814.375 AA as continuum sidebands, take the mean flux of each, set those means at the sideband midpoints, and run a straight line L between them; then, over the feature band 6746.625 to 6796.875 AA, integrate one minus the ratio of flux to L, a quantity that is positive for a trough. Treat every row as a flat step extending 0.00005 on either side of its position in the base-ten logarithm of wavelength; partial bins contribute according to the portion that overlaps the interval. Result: 0.8 AA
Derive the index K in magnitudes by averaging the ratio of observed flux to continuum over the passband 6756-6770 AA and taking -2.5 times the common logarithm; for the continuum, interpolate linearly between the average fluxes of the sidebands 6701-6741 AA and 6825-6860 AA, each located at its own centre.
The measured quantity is 0.02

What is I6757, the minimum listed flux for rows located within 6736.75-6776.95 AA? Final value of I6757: 7.279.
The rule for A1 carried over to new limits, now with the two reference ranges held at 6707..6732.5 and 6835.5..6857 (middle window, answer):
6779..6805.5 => 0.52 AA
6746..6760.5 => -0.26 AA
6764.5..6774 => 0.21 AA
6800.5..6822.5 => -0.61 AA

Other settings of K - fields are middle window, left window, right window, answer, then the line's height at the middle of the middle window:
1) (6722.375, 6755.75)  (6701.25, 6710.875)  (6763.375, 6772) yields -0.01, 7.84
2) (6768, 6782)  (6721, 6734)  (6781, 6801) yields -0.02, 7.68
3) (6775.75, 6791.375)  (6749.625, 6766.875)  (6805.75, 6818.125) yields 0.04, 8.02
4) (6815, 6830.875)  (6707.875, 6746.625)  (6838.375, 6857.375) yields -0.02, 7.82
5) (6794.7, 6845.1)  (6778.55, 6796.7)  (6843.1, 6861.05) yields -0.03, 7.74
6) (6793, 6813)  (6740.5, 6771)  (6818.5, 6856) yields 0.00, 7.91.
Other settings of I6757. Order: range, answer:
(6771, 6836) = 7.421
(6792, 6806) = 7.693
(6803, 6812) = 7.744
